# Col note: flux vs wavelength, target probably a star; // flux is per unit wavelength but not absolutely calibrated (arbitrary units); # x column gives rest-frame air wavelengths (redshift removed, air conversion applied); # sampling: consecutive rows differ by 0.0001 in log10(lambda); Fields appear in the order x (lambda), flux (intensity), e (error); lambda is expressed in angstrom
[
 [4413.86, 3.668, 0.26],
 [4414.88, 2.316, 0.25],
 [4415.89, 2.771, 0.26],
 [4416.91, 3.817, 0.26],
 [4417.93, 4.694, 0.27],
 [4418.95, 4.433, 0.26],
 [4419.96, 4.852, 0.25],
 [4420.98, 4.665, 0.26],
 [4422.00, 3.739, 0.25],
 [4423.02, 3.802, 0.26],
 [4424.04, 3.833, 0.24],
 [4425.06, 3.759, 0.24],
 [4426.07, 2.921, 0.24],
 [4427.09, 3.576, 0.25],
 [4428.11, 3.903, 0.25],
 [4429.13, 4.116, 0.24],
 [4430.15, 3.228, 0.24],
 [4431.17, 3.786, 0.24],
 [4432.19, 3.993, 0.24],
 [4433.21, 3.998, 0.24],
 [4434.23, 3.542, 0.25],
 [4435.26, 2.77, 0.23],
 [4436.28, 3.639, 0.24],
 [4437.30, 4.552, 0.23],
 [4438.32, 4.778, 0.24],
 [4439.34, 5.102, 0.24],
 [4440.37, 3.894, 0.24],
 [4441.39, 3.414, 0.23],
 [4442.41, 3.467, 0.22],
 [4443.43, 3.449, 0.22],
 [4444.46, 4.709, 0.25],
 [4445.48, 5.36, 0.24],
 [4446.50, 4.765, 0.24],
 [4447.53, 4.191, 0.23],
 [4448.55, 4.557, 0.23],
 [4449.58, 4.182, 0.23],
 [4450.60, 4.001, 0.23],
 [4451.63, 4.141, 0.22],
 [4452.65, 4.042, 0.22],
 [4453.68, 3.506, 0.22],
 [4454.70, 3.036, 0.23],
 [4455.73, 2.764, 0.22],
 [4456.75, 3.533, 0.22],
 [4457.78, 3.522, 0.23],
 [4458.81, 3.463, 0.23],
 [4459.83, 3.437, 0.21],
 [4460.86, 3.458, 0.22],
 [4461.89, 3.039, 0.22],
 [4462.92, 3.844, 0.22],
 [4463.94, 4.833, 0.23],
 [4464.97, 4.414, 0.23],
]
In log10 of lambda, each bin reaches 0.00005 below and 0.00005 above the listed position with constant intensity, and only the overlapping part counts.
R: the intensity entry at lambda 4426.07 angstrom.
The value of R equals 2.921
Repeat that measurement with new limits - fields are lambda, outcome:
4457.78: 3.522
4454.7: 3.036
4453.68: 3.506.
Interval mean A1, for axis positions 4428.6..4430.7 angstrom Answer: 3.68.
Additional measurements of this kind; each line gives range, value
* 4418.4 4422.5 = 4.43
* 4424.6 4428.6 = 3.54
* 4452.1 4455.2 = 3.55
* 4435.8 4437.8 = 4.1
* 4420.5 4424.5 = 4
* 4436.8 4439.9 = 4.79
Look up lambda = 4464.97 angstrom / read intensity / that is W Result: 4.414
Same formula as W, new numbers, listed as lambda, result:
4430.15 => 3.228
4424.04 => 3.833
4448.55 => 4.557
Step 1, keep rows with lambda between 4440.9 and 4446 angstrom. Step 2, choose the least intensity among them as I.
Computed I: 3.414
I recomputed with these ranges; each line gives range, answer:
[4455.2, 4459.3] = 2.764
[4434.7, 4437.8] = 2.77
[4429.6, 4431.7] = 3.228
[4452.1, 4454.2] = 3.506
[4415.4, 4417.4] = 2.771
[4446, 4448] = 4.191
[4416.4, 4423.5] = 3.739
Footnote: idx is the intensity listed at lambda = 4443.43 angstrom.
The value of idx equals 3.449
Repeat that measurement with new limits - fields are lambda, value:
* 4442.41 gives 3.467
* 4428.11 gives 3.903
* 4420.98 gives 4.665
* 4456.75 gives 3.533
